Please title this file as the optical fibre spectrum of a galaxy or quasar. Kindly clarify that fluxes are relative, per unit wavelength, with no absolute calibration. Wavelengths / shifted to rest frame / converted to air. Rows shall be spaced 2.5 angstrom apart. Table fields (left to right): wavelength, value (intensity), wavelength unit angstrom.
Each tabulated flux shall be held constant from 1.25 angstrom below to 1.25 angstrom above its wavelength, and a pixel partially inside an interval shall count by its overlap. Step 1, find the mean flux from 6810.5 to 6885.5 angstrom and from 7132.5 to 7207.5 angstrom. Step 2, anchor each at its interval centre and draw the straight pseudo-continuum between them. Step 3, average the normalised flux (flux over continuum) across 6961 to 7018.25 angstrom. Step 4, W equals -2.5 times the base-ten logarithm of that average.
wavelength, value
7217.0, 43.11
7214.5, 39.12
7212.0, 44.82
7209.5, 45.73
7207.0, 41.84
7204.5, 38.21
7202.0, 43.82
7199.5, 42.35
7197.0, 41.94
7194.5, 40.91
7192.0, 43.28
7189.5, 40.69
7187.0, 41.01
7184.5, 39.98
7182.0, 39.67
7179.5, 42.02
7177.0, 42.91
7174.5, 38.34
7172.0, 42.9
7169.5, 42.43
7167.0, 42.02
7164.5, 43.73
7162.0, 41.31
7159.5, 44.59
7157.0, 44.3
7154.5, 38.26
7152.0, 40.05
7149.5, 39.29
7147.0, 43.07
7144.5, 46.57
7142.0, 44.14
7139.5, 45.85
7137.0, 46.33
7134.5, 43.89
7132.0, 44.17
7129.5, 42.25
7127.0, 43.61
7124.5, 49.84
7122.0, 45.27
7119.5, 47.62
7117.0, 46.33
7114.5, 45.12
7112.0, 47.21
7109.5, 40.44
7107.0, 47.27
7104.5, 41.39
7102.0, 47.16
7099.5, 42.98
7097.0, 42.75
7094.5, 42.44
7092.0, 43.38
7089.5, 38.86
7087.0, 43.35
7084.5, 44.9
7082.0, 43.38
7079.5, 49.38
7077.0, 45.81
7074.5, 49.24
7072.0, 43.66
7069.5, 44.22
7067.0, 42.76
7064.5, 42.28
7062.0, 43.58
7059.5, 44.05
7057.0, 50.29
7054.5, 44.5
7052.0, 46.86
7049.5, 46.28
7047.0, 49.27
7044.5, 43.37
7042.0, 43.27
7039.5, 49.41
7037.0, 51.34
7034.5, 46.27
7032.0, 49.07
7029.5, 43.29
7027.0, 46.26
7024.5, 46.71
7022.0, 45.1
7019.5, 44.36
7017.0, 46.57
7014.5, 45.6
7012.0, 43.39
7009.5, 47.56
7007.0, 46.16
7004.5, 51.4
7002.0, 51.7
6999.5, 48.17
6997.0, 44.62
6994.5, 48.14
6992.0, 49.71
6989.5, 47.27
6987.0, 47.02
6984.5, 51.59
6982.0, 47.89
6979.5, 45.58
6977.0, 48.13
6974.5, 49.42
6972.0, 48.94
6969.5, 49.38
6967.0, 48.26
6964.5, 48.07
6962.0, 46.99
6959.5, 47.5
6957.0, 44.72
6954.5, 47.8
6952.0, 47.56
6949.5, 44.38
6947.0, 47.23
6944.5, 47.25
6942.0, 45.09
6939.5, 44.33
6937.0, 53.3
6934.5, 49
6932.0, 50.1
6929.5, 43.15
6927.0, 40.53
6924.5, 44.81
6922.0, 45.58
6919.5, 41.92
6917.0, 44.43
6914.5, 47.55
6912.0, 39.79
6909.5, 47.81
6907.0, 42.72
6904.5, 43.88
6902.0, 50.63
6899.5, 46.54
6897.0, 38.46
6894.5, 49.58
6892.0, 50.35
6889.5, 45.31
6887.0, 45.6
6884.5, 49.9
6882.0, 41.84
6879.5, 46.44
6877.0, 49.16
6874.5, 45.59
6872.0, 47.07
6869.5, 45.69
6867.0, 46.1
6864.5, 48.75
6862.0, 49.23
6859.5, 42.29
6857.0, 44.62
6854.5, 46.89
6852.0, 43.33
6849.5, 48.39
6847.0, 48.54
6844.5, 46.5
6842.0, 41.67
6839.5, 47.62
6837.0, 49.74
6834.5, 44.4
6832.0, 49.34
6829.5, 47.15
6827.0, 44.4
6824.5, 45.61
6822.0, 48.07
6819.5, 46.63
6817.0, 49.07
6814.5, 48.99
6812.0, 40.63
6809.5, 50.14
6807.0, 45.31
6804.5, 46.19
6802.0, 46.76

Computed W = -0.08 mag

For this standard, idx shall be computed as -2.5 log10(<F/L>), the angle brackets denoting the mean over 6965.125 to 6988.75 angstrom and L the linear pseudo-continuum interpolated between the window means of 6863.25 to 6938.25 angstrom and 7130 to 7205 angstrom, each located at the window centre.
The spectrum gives -0.08 mag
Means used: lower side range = 46.1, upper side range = 42.3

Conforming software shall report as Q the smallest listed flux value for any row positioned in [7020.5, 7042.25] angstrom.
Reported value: 43.27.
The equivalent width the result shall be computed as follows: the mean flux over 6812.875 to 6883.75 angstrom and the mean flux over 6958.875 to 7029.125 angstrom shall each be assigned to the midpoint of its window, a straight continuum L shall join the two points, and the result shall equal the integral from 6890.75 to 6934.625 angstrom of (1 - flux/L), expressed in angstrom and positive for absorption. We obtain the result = 1.6 angstrom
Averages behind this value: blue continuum 46.5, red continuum 47.5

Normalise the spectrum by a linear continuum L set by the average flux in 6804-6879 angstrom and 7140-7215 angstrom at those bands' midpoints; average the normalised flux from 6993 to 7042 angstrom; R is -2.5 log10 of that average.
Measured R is -0.07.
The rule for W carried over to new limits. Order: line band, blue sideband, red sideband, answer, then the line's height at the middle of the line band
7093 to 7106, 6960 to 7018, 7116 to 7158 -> 0.04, 45.1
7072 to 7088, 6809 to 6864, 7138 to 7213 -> -0.06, 43.4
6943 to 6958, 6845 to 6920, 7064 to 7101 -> -0.03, 45.3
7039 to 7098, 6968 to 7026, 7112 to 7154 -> 0.03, 46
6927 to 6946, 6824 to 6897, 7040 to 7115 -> -0.03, 45.8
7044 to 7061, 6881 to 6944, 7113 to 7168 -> -0.04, 44.7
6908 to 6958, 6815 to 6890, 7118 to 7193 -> -0.01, 45.6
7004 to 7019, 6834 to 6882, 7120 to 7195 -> -0.05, 44.5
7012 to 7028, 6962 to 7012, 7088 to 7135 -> 0.04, 47.2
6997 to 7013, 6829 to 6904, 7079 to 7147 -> -0.06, 45.4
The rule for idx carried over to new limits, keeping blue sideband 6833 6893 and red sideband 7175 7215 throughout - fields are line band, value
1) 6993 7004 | -0.09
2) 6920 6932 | 0.04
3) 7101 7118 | -0.05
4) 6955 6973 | -0.06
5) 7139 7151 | -0.03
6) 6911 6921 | 0.05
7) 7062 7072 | 0.01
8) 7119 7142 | -0.06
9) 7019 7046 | -0.05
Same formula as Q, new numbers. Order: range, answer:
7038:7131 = 38.86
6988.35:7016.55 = 43.39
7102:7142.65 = 40.44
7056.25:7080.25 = 42.28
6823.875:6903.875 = 38.46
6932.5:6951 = 44.33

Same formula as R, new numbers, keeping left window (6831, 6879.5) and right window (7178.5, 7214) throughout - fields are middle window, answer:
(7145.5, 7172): 0.01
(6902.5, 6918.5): 0.03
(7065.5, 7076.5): -0.03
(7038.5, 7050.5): -0.06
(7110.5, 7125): -0.09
